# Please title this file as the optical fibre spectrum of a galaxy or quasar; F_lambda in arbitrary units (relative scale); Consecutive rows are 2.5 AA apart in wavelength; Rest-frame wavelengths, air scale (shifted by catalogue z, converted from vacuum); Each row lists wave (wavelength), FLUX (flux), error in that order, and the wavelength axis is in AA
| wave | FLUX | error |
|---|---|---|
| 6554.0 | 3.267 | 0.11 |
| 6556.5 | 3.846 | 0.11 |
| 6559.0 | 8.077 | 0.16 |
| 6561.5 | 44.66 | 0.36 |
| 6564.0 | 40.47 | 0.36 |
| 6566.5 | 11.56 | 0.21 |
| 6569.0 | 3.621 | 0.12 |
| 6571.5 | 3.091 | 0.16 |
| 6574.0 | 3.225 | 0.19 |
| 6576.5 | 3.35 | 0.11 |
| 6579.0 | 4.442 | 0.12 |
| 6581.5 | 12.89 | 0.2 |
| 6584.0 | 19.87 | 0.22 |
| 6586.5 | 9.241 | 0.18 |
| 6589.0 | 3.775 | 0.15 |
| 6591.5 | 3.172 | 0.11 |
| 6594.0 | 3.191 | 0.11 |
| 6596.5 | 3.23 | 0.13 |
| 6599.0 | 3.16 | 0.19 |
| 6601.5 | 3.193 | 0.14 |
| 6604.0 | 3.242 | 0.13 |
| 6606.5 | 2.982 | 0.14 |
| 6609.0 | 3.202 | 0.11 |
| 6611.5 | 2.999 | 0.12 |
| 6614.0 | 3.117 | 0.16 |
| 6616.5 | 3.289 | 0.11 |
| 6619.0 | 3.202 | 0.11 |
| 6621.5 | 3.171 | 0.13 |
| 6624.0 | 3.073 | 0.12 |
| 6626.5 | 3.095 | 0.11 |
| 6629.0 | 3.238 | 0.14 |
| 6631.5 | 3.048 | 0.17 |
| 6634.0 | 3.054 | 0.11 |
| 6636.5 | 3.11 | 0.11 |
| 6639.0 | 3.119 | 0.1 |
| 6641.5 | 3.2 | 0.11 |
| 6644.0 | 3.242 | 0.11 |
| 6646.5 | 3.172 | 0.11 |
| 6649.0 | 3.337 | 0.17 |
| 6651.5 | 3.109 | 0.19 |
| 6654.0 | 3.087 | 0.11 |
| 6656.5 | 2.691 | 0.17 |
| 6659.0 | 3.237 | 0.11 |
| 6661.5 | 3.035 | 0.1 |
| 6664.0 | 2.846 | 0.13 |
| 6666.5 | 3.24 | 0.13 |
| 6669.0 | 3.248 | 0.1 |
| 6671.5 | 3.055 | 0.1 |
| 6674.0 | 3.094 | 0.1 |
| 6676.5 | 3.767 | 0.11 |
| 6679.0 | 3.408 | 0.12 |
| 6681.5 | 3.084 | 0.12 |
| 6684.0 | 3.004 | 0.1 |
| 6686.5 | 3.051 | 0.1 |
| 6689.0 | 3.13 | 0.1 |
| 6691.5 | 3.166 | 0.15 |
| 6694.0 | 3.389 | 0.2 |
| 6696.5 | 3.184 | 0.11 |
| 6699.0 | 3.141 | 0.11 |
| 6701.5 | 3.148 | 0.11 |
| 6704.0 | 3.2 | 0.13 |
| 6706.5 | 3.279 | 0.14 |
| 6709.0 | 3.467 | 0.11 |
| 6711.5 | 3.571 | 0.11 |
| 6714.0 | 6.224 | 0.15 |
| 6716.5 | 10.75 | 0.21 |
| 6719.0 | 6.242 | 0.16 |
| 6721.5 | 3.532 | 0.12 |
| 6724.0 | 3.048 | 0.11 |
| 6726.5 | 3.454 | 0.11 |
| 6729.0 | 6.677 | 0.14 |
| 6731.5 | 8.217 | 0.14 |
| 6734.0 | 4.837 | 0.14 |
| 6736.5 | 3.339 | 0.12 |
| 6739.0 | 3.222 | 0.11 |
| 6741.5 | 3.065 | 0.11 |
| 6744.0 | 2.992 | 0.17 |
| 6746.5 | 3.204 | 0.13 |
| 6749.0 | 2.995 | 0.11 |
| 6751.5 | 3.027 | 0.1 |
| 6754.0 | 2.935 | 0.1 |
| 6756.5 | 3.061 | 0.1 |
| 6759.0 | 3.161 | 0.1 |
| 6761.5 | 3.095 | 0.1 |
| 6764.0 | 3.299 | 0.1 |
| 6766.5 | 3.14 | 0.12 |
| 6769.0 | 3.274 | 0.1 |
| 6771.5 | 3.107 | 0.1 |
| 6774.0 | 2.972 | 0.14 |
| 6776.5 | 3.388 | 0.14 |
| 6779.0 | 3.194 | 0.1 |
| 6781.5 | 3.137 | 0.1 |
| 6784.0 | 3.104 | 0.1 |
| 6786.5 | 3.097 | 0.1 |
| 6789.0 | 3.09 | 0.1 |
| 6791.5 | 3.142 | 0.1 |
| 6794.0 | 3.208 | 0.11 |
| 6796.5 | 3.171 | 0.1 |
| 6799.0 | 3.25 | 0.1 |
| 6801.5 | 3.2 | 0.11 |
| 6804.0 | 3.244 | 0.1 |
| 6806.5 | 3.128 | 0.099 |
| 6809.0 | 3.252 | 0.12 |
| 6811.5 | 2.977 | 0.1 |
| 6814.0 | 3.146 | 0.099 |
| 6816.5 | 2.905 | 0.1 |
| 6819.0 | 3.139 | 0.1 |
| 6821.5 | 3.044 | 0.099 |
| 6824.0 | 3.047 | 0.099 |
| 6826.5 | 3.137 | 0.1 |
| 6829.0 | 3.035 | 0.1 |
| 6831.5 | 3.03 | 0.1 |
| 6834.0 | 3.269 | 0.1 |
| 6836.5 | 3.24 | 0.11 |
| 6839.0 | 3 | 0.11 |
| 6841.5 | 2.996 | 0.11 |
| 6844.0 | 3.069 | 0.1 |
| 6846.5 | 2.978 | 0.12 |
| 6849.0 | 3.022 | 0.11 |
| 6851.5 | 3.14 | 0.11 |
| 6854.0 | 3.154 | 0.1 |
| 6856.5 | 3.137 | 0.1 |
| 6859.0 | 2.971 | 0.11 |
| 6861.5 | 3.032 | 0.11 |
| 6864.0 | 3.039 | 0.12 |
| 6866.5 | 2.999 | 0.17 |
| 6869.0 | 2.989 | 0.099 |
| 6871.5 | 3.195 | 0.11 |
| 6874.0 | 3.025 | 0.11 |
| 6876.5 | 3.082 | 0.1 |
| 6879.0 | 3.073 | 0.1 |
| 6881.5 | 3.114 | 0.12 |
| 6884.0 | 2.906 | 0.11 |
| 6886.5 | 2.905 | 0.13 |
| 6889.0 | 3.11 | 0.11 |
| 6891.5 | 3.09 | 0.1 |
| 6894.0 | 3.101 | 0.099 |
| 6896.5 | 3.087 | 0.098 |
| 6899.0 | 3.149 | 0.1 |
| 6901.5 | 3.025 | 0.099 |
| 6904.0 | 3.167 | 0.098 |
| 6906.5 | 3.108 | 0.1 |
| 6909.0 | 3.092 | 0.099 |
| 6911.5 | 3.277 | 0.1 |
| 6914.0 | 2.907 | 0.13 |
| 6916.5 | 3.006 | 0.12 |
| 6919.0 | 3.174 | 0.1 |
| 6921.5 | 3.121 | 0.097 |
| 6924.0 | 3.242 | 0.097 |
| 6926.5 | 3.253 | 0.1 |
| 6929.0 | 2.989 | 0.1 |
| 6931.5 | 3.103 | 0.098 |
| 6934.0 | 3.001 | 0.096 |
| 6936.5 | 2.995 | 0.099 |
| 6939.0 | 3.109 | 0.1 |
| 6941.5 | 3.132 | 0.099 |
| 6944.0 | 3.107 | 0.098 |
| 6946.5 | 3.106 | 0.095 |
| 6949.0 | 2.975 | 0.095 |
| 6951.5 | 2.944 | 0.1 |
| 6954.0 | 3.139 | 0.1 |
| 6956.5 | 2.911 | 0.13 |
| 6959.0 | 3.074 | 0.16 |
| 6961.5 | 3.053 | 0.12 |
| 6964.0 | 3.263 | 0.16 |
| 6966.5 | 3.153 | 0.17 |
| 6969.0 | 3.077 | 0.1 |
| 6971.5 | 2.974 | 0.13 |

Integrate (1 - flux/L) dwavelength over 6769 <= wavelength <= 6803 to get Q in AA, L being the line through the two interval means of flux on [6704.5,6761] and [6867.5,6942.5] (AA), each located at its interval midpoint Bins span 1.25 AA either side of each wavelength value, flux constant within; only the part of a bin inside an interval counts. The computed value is 6.4 AA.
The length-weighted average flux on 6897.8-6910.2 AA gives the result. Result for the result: 3.11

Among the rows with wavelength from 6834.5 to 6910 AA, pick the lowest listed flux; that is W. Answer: 2.905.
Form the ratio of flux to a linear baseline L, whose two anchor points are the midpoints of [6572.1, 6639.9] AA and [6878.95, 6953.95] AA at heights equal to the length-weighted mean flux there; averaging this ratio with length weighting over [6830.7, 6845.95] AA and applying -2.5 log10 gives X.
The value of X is 0.11 mag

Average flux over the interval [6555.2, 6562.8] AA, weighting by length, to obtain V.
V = 18.9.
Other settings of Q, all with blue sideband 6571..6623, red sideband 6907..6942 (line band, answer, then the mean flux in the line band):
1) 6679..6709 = 7.9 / 3.18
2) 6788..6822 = 5.4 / 3.14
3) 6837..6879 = 4.8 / 3.06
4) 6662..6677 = 4.3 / 3.17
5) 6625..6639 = 4.6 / 3.11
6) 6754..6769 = 3.1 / 3.14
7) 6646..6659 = 4.1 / 3.09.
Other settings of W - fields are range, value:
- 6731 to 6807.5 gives 2.935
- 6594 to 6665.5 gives 2.691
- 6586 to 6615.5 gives 2.982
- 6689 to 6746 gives 2.992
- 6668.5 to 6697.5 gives 3.004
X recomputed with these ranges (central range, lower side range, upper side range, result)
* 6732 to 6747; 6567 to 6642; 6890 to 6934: 0.042 mag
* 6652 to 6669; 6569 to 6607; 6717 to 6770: 0.479 mag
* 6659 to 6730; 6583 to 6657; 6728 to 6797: -0.043 mag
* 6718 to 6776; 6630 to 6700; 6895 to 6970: -0.186 mag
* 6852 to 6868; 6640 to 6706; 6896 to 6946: 0.021 mag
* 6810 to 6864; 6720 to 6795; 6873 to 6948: 0.075 mag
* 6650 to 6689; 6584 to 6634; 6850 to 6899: 0.184 mag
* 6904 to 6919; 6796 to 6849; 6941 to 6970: -0.003 mag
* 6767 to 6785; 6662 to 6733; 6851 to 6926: 0.148 mag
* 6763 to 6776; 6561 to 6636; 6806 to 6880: 0.305 mag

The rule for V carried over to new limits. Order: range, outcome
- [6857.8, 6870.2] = 3.01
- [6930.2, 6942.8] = 3.07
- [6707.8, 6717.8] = 6.02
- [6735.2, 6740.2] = 3.3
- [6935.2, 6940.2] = 3.05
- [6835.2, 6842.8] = 3.08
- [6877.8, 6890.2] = 3.02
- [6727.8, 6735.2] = 6.59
